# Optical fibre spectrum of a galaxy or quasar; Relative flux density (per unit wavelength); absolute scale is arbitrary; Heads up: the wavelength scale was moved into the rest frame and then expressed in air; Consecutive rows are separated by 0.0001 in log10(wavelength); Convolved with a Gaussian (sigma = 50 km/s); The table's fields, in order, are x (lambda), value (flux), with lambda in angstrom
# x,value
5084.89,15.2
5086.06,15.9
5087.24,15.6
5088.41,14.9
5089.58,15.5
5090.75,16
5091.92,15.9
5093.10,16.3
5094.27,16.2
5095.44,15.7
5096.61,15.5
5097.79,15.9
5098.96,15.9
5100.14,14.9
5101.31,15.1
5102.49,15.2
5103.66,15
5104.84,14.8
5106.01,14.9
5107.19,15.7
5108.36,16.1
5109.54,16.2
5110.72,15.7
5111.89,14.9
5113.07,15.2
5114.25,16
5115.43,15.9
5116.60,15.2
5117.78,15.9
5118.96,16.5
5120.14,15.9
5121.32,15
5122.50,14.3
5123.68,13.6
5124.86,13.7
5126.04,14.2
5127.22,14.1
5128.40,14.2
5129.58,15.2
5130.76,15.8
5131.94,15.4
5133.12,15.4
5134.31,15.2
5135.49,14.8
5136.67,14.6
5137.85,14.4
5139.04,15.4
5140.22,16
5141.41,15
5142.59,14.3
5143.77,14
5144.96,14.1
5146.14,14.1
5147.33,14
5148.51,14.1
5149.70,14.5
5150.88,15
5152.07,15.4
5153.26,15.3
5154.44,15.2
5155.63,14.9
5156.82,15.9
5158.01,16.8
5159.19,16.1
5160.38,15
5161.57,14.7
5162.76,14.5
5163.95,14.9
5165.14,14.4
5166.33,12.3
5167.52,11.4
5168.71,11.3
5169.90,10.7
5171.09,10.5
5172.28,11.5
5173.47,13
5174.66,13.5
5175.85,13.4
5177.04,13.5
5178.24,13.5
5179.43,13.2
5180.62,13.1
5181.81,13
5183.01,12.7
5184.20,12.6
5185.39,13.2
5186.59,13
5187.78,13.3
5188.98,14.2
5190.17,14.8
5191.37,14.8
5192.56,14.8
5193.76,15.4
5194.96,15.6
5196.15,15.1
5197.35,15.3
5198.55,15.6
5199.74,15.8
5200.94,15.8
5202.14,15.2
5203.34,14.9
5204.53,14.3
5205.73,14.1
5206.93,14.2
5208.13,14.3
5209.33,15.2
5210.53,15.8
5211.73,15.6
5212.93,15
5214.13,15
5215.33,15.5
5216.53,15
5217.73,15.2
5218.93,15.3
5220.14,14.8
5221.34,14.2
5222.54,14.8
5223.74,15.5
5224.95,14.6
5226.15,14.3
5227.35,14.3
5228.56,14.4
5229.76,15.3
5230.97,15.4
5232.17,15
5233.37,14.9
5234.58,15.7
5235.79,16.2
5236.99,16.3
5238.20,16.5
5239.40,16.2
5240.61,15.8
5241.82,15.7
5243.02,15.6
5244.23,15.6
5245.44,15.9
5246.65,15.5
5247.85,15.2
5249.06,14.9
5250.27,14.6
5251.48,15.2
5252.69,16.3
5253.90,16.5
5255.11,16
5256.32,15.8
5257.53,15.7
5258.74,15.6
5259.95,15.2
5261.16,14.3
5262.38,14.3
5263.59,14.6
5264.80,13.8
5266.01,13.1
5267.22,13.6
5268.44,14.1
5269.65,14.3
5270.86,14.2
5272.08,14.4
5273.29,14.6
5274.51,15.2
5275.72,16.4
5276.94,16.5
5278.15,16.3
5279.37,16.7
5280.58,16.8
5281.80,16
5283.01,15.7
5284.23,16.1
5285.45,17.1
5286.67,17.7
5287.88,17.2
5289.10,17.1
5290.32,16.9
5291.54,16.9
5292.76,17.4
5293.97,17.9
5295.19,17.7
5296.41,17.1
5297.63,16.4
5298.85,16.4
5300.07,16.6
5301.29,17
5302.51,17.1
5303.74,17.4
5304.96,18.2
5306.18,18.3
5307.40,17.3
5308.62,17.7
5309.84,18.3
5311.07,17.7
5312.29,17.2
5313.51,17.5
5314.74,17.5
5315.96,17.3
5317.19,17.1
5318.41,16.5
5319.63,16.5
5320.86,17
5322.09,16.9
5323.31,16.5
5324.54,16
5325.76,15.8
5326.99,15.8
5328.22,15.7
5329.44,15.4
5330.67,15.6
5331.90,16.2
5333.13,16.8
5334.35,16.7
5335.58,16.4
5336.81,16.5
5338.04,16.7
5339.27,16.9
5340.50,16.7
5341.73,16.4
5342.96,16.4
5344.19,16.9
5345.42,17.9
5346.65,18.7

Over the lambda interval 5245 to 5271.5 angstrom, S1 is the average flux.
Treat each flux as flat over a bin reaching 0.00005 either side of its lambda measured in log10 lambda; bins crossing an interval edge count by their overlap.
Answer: 14.9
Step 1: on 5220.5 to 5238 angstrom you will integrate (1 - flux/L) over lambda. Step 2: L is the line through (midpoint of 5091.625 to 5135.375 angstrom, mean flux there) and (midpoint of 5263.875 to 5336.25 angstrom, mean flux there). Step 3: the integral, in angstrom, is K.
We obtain 1.0 angstrom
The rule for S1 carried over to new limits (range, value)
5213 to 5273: 15.1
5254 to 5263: 15.3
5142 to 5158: 14.8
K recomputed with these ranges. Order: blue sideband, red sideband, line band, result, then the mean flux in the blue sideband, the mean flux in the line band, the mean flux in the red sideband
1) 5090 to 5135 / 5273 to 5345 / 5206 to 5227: 1.51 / 15.3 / 14.9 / 16.8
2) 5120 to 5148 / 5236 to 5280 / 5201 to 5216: 0.10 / 14.7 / 15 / 15.3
